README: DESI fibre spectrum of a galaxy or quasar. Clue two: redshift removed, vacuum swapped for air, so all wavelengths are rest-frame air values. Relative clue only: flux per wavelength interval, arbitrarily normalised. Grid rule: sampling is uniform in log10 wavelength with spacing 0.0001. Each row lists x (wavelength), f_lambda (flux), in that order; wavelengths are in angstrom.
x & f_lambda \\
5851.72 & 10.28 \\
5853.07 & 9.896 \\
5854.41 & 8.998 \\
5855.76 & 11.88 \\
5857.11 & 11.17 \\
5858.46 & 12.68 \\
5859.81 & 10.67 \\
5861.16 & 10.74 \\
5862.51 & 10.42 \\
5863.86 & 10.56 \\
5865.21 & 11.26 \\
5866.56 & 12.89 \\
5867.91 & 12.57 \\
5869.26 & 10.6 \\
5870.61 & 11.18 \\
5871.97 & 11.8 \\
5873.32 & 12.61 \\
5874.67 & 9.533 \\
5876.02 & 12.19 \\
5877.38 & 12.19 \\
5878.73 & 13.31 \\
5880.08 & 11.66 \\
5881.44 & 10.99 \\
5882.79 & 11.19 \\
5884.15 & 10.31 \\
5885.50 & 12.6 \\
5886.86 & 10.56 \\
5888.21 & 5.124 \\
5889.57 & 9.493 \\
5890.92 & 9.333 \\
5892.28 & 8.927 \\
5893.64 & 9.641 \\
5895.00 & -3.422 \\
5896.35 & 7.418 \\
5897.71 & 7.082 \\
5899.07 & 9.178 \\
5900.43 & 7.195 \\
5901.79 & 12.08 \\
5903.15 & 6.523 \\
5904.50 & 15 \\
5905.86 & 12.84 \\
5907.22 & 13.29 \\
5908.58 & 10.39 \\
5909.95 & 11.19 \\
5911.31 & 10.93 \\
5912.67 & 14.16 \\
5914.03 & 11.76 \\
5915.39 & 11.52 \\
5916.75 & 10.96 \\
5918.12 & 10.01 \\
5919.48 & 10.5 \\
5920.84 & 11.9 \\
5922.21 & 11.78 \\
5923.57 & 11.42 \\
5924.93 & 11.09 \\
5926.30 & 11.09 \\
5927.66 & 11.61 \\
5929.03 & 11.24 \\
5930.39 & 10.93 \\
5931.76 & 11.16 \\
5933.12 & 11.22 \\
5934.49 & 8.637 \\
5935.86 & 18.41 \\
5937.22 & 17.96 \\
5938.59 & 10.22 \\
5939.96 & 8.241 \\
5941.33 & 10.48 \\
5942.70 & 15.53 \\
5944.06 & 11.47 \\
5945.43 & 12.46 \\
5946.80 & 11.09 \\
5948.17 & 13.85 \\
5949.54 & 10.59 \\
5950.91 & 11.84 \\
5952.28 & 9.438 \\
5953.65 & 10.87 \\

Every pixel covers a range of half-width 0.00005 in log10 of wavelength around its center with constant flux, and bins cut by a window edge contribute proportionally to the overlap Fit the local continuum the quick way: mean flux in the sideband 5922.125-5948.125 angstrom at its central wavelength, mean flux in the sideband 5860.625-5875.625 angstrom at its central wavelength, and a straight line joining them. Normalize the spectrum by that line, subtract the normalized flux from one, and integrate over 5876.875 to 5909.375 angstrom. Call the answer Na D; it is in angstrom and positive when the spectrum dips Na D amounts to 5.2 angstrom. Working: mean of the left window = 11.3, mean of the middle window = 9.7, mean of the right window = 12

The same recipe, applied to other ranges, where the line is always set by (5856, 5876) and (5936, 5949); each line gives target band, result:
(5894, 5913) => 4.0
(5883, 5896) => 4.0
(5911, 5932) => 1.5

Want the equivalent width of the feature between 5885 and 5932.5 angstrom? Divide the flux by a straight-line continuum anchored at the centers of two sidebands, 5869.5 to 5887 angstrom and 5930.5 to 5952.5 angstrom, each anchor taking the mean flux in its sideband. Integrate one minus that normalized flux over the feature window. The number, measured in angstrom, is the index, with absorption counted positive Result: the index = 6.6 angstrom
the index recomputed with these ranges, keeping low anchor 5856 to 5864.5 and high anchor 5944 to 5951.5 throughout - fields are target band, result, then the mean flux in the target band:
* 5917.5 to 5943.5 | 0.0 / 11.8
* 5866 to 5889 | 0.0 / 11.2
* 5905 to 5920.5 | -0.1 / 11.6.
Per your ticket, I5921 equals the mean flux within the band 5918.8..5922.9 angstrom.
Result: 11.4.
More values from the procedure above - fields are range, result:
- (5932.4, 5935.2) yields 10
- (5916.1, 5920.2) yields 10.5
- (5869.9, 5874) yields 11.8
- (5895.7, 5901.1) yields 7.71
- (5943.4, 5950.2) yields 11.9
